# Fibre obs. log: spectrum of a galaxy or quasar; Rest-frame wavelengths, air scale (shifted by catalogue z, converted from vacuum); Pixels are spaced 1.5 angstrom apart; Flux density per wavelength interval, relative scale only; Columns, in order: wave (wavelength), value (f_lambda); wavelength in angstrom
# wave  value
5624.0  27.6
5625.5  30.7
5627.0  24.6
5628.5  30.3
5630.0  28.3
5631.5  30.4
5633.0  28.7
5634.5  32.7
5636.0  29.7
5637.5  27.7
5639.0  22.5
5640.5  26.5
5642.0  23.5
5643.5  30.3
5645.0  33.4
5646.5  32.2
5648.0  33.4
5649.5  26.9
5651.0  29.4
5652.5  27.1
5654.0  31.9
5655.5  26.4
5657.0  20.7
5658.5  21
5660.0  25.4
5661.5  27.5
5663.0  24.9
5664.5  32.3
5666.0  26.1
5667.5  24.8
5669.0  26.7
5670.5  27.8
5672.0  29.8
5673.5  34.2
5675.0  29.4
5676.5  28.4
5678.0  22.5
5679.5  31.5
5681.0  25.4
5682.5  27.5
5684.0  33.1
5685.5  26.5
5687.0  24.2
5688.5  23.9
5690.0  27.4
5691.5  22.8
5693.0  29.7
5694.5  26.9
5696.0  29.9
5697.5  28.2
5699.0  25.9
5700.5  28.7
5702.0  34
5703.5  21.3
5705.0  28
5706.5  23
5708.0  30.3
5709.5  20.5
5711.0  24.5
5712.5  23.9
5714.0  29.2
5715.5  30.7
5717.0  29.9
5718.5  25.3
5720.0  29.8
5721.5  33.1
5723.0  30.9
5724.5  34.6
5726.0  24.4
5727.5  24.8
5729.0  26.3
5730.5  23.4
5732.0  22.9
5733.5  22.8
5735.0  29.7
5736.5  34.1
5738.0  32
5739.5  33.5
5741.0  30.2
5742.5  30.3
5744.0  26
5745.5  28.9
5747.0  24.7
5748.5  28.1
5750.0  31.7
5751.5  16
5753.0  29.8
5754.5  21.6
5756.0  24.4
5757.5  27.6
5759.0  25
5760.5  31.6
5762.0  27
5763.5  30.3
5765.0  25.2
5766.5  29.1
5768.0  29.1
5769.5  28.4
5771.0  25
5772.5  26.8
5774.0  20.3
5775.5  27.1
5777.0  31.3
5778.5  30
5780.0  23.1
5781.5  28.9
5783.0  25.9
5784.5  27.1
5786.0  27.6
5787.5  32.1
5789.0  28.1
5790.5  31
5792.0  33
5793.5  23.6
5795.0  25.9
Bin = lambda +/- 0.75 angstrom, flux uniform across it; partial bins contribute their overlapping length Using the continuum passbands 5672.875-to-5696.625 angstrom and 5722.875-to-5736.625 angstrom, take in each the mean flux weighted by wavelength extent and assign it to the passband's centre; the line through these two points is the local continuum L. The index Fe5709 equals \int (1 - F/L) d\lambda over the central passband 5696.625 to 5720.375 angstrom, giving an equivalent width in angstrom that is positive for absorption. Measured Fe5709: 0.2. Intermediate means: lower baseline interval 27.7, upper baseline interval 26.9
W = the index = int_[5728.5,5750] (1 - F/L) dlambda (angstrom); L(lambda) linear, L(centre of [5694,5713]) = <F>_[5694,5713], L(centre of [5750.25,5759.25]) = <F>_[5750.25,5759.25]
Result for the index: -2.7 angstrom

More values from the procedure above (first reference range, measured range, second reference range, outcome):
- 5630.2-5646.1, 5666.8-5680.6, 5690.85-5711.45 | -0.4 angstrom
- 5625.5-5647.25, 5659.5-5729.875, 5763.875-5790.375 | 1.6 angstrom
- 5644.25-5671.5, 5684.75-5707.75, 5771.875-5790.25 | 0.7 angstrom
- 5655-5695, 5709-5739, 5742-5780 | -0.9 angstrom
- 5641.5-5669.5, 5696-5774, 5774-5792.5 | 1.7 angstrom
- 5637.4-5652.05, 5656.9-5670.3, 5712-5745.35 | 1.3 angstrom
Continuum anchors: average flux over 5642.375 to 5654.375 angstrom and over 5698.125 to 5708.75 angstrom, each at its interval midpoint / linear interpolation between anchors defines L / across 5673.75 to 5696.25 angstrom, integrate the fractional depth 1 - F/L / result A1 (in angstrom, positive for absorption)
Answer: 0.8 angstrom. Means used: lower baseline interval 30.3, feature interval 27.4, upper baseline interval 27.3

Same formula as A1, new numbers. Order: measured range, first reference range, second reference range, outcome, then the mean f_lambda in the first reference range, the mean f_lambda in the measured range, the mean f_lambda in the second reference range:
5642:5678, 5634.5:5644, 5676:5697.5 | -1.2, 27.1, 28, 27.1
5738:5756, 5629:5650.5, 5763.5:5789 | 0.2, 29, 27.4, 27.4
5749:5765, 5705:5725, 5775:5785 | 0.8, 28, 26.5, 27.7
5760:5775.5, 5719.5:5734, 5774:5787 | 0.1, 27.3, 27.2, 27.3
